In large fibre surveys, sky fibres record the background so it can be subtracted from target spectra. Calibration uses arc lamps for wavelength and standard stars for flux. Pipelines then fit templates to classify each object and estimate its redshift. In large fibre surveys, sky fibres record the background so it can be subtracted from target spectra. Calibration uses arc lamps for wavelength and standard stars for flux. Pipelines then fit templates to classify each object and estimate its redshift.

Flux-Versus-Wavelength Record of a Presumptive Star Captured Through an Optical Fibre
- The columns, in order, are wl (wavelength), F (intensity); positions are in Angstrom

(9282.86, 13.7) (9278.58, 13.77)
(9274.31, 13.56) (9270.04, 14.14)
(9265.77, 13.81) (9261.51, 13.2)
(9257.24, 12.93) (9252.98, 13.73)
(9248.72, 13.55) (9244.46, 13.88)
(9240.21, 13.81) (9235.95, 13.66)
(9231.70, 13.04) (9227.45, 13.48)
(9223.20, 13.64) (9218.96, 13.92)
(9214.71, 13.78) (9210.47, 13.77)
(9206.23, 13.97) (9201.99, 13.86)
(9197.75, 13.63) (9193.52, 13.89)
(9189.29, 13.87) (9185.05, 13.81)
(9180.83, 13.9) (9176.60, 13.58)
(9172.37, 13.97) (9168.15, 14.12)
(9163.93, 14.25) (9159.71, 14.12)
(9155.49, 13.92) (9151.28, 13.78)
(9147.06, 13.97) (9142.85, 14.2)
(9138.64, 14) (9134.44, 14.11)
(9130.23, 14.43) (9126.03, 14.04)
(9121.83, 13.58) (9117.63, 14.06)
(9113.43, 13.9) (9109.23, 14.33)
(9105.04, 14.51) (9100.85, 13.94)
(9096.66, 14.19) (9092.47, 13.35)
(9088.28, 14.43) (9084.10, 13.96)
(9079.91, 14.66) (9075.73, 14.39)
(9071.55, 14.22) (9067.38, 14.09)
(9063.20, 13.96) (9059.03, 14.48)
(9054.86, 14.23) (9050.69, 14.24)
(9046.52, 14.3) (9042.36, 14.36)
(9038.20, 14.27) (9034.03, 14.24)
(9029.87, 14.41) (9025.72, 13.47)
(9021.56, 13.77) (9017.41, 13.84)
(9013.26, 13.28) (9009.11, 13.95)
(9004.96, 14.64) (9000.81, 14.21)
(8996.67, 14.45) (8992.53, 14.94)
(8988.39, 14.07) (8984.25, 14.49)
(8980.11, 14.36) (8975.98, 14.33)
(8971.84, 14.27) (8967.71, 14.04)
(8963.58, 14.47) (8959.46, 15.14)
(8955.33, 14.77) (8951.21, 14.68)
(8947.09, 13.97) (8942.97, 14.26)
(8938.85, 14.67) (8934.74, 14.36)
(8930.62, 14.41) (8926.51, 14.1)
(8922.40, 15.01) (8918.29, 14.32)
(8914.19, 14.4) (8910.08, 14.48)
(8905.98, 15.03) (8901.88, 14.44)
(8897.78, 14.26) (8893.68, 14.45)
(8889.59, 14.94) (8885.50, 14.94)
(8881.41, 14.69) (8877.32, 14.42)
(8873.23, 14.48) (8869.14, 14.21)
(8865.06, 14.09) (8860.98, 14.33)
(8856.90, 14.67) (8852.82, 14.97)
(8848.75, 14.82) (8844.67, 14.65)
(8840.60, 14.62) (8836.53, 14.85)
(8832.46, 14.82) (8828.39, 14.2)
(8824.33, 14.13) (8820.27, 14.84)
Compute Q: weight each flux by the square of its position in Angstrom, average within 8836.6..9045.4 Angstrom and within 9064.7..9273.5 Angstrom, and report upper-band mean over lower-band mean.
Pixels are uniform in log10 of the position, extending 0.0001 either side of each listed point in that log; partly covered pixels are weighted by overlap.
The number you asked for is 1.01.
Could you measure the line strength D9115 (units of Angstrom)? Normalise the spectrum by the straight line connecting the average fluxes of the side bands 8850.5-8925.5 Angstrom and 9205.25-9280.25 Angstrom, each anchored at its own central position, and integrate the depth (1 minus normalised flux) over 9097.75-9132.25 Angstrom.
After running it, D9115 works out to -0.3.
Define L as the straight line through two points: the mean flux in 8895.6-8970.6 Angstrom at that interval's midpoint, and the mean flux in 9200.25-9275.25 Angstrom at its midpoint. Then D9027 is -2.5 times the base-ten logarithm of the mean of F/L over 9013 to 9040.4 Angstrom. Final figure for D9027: 0.02 mag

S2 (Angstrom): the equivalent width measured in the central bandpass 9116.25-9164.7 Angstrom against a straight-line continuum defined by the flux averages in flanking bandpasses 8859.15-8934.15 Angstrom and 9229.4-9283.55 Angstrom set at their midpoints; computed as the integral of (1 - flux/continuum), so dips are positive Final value -0.5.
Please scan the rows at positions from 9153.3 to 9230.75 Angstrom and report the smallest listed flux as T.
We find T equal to 13.48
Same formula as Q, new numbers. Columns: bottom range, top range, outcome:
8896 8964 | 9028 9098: 1.01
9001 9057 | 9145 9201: 1.02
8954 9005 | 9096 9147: 1.01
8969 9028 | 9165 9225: 1.02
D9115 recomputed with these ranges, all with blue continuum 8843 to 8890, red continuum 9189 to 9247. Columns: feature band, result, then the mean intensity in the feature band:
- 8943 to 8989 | -0.2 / 14.4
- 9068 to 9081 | -0.3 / 14.4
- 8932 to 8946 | 0.0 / 14.4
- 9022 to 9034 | 0.2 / 14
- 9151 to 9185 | -0.3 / 14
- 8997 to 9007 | -0.1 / 14.4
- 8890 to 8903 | 0.1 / 14.4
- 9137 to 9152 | -0.1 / 14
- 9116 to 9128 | 0.1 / 13.9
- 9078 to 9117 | -0.3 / 14.1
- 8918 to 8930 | 0.0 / 14.5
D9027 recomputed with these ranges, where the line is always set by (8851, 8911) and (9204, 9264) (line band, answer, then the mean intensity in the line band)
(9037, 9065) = -0.013 mag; 14.3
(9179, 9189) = -0.010 mag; 13.9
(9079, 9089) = -0.022 mag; 14.3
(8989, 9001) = -0.022 mag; 14.5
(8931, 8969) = -0.009 mag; 14.5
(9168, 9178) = -0.008 mag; 13.9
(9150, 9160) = -0.009 mag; 13.9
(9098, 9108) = -0.022 mag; 14.2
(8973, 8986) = -0.006 mag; 14.4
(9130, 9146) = -0.022 mag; 14.1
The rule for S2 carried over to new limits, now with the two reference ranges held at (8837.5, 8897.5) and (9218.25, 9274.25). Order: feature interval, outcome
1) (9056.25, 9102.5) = -0.4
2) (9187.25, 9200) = -0.1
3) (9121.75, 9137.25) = -0.2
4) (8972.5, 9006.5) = -0.4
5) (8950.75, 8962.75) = -0.4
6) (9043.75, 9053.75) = -0.1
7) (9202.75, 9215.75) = -0.2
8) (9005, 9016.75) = 0.3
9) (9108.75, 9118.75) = -0.1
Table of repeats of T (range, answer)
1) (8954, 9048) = 13.28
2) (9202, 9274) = 12.93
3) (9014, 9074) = 13.47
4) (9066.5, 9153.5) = 13.35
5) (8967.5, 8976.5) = 14.04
